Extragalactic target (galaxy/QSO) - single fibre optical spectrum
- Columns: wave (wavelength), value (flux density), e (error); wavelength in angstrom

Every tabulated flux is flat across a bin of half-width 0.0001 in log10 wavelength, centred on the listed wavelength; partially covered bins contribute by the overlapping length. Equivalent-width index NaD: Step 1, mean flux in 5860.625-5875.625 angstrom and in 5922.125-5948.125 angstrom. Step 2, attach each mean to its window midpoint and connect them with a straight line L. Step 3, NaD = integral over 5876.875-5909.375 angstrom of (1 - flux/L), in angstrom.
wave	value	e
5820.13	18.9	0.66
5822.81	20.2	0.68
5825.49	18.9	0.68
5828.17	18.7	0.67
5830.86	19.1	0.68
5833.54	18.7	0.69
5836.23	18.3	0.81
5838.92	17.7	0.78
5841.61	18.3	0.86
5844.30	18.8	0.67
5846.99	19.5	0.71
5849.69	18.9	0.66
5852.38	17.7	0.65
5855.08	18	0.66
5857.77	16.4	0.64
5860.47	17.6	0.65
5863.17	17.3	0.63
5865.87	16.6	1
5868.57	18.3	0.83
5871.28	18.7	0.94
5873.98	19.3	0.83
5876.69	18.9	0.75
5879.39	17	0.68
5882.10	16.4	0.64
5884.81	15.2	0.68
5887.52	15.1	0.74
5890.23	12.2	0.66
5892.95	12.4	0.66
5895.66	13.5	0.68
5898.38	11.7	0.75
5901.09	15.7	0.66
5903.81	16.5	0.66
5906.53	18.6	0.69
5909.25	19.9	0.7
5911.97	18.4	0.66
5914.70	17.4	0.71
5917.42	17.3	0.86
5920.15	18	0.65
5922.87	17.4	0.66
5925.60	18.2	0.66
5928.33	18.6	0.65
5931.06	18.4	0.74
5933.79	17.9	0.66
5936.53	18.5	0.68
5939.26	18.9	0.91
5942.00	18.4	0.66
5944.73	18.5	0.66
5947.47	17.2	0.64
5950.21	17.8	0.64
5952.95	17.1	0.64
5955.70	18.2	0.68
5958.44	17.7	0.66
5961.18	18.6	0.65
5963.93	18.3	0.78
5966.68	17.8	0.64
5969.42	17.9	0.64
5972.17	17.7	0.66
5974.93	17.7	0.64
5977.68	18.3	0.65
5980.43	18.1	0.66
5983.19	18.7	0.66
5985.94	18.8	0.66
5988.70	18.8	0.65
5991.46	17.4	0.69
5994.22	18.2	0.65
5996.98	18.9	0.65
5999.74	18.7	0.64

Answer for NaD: 5.0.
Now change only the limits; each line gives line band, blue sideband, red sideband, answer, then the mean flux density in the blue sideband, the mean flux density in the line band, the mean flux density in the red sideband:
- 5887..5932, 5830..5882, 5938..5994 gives 4.14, 18.1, 16.4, 18.1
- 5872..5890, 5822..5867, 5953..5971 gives 1.43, 18.3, 16.8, 18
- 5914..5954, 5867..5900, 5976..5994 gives -2.28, 15.7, 18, 18.3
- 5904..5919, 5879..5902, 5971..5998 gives -3.04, 14.2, 18.2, 18.3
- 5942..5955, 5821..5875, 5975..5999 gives 0.43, 18.3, 17.8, 18.4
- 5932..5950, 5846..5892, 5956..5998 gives -0.36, 17.2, 18.2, 18.2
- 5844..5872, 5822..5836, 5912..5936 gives 1.13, 19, 17.9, 17.9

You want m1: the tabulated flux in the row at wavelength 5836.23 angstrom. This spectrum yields 18.3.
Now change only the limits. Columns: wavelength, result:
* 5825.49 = 18.9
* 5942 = 18.4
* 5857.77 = 16.4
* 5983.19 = 18.7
